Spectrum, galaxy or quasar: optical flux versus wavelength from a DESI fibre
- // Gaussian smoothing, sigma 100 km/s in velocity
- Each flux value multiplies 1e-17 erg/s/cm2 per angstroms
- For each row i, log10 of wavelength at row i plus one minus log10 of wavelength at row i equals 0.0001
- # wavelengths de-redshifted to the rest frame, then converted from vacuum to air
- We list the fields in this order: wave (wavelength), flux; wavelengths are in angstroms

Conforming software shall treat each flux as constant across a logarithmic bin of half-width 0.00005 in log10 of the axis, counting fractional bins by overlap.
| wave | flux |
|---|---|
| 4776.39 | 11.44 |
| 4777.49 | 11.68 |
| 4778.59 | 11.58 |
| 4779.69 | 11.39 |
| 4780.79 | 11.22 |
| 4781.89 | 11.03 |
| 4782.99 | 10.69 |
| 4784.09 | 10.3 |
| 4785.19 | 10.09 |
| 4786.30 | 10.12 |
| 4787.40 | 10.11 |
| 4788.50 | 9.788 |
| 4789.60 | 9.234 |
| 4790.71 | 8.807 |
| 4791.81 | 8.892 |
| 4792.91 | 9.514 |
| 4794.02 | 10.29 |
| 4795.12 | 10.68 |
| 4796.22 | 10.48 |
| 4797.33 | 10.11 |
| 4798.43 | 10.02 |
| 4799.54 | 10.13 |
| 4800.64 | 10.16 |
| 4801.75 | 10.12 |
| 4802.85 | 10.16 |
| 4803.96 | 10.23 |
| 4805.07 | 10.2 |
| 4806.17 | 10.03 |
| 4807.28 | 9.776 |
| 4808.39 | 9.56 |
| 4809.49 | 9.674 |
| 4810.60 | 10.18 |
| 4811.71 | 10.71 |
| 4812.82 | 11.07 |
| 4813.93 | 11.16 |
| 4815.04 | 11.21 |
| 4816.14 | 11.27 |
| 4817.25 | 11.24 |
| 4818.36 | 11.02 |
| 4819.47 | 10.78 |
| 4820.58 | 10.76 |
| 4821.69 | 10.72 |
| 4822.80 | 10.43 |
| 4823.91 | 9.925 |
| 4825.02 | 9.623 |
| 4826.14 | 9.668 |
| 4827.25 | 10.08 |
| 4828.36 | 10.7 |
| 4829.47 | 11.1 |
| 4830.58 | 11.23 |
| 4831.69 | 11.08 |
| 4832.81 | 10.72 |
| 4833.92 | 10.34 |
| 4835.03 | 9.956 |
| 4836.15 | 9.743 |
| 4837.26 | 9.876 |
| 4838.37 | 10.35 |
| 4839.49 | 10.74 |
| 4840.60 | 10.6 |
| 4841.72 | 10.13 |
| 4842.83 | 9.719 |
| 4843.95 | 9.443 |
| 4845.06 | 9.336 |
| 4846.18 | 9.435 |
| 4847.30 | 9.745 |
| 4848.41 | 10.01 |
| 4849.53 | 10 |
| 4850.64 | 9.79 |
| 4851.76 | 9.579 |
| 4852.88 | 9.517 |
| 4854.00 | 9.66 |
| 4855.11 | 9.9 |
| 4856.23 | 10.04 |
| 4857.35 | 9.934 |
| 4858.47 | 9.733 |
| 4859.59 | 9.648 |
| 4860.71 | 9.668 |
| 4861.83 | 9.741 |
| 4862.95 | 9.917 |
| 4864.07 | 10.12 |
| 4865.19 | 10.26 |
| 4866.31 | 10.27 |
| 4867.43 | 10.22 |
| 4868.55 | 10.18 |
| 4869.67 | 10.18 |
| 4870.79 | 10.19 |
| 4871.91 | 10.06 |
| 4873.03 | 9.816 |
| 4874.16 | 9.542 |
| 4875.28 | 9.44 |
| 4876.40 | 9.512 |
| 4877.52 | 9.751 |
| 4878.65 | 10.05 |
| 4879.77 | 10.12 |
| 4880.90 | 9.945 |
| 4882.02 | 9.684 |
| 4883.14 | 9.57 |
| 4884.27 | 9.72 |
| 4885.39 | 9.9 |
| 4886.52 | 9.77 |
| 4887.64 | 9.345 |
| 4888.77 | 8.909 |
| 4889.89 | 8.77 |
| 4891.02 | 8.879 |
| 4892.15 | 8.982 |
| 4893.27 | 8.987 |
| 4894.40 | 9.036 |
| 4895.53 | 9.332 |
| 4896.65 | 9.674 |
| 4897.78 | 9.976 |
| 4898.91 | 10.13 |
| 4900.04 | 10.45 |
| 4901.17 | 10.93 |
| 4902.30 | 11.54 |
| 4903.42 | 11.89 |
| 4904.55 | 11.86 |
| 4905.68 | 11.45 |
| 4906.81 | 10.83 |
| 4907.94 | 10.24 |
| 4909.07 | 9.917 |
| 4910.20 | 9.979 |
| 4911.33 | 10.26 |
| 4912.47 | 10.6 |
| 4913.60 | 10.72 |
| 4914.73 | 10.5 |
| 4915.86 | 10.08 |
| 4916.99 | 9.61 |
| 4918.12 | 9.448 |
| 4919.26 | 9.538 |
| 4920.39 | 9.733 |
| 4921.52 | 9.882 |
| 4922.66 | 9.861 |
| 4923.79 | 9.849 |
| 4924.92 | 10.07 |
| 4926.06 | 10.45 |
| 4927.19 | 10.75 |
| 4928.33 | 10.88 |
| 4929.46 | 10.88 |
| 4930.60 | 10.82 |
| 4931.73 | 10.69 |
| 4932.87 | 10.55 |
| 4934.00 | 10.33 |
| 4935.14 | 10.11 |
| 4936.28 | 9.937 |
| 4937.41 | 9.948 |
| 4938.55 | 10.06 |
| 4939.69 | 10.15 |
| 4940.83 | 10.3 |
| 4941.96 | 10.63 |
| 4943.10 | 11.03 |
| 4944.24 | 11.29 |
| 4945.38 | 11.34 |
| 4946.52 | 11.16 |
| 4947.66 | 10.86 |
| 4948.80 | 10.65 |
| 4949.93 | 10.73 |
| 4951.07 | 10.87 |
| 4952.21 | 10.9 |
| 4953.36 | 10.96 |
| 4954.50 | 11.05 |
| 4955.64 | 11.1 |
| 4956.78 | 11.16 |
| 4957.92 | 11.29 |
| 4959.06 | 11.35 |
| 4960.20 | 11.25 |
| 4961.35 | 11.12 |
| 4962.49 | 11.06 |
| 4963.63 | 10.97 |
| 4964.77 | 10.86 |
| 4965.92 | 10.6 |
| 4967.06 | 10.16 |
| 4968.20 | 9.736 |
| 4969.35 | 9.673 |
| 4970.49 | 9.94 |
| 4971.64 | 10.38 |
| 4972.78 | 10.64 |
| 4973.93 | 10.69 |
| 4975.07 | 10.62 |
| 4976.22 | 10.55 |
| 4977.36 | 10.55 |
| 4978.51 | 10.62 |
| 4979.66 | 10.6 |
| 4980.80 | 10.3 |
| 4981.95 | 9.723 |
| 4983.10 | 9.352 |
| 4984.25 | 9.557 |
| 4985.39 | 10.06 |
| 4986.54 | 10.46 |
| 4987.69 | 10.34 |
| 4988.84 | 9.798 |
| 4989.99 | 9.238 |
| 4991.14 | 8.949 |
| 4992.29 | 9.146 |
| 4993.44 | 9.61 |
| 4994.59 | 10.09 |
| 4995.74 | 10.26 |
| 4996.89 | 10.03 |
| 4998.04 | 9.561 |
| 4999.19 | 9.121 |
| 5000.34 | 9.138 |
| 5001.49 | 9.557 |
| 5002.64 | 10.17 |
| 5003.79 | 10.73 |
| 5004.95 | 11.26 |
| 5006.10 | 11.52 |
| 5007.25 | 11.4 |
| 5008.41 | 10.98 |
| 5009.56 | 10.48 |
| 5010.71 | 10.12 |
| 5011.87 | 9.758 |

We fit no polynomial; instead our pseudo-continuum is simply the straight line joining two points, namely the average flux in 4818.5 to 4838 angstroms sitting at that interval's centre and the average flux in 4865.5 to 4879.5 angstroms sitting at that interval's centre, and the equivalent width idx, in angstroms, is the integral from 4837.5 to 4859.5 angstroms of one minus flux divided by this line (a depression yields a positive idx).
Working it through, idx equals 0.7 angstroms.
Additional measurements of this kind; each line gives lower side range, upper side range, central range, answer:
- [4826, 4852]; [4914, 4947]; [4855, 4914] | 1.5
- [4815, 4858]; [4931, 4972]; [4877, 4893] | 1.4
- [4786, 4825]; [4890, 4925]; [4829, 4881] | 0.9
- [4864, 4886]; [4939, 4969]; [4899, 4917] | -0.7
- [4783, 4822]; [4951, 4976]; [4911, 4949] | 0.9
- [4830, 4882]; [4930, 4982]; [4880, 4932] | 1.1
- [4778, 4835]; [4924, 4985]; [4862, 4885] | 1.2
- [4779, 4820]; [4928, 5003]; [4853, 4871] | 0.7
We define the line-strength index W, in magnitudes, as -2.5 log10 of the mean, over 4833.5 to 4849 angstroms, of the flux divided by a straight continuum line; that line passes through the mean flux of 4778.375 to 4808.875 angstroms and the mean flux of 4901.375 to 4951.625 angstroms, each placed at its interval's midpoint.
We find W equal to 0.04 mag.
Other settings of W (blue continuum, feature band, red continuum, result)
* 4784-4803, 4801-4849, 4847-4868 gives -0.04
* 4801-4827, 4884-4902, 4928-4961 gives 0.11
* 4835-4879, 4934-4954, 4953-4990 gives -0.03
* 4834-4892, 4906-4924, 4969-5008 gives -0.02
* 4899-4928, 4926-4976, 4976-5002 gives -0.06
